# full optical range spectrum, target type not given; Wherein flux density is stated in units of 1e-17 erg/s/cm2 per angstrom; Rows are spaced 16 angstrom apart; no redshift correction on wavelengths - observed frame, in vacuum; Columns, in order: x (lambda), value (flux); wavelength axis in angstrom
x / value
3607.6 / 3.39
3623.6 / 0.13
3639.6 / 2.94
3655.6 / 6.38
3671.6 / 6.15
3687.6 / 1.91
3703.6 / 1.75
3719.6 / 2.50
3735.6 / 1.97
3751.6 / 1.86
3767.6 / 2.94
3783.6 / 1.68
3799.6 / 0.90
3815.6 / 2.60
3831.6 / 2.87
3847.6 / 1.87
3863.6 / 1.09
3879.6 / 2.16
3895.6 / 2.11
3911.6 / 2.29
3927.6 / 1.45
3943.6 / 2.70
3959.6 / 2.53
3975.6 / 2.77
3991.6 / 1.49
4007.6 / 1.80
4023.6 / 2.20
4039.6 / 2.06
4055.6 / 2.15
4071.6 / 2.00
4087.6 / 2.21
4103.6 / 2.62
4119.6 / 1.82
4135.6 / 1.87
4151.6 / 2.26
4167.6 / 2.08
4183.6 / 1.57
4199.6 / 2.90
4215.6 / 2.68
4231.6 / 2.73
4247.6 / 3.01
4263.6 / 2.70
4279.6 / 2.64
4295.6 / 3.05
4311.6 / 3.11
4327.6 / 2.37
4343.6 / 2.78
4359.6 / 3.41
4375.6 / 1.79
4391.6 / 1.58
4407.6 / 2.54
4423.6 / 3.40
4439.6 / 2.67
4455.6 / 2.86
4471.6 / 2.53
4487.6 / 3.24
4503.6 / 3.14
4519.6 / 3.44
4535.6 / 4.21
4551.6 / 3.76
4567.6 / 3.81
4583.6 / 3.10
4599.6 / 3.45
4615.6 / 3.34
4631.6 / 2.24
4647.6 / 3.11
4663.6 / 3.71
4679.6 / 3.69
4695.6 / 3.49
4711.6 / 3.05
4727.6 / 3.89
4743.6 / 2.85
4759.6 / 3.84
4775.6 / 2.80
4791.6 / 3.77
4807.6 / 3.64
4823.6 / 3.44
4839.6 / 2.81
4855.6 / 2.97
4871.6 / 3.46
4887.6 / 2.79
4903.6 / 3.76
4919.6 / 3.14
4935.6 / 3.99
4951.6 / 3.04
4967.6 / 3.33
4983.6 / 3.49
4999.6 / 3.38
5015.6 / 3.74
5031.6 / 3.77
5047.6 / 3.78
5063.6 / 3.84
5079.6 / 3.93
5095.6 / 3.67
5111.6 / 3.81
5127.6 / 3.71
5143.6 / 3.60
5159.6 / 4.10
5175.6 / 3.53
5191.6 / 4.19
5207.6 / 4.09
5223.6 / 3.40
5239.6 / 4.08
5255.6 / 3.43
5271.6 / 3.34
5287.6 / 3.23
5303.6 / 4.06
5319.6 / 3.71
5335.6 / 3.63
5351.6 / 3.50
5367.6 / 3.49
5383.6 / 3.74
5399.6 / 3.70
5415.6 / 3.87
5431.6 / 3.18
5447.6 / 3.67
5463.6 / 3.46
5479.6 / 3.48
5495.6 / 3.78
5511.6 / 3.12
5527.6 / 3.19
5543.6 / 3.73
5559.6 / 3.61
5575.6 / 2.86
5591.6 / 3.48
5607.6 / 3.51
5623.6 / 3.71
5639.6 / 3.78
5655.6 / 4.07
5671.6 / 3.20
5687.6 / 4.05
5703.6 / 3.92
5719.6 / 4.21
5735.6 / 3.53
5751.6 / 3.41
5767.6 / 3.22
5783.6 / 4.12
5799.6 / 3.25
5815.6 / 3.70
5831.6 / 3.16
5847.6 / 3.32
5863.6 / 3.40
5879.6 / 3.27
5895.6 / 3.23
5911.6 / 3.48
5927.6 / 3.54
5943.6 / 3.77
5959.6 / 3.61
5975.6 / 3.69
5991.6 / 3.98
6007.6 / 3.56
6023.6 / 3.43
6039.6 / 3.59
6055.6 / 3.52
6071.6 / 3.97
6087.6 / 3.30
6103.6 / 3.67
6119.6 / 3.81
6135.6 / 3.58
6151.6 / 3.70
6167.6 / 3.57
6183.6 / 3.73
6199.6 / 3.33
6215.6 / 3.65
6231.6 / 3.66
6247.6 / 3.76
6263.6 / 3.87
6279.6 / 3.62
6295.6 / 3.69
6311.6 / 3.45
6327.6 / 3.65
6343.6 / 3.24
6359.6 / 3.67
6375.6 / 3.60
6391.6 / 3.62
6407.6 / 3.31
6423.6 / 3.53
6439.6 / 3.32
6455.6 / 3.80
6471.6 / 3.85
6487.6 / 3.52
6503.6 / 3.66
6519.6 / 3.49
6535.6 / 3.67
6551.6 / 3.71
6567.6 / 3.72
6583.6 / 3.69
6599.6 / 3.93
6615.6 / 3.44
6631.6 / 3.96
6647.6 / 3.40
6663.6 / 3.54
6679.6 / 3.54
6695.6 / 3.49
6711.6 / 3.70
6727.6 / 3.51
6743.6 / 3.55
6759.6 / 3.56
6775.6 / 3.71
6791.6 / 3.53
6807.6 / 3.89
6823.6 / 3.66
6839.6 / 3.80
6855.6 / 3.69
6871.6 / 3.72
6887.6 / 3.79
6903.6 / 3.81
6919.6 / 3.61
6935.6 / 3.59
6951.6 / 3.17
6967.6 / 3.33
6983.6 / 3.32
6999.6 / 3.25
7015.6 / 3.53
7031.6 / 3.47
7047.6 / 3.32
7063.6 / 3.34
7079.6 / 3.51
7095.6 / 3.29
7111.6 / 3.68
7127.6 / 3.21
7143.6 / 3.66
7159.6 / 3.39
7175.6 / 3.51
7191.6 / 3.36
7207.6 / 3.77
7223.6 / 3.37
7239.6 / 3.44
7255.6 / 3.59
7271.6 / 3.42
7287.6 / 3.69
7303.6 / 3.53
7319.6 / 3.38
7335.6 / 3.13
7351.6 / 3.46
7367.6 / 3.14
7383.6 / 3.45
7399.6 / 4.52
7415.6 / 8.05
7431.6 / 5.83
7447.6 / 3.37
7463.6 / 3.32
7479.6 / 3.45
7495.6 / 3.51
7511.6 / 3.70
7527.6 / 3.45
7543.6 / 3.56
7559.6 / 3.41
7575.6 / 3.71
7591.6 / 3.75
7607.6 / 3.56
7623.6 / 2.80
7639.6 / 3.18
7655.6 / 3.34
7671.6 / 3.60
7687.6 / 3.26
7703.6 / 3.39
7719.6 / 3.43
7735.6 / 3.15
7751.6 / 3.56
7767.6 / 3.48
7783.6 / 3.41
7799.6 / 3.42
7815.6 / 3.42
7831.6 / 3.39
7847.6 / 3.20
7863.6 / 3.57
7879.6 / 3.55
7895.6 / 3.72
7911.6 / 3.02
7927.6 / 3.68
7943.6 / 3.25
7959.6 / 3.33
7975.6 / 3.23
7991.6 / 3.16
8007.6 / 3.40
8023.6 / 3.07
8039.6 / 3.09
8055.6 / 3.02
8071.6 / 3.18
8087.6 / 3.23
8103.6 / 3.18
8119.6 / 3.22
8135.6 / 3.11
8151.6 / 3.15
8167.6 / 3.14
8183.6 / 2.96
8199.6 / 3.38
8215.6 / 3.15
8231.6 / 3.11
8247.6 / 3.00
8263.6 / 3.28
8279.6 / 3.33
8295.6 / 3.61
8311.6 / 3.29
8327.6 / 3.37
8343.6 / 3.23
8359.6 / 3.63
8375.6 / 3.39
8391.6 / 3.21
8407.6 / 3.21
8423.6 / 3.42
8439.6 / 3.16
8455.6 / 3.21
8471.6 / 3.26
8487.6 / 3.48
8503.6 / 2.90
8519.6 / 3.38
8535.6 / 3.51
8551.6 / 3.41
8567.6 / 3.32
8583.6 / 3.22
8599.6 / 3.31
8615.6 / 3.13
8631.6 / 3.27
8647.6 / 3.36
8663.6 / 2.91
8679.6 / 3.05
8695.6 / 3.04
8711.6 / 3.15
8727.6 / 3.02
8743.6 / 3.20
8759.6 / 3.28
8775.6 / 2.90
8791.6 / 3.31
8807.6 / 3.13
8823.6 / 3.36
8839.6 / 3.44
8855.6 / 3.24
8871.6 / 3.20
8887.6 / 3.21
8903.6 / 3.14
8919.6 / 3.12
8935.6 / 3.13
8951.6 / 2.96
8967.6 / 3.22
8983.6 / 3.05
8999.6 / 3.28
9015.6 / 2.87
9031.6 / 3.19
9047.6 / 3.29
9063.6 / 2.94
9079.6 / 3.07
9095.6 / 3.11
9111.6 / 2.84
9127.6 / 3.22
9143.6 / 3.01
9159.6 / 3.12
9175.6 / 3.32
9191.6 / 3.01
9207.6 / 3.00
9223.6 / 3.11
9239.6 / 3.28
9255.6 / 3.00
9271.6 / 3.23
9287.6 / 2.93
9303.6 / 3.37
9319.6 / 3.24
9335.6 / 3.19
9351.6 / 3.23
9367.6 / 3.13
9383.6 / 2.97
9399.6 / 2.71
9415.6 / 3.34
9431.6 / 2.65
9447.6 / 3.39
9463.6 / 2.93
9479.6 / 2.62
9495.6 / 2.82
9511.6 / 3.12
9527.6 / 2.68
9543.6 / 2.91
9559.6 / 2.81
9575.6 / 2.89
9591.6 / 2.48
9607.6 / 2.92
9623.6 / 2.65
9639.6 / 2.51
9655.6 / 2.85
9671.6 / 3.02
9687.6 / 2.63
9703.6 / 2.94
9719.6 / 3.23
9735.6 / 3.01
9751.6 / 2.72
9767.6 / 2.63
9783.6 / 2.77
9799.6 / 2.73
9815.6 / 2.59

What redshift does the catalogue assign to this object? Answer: 0.129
